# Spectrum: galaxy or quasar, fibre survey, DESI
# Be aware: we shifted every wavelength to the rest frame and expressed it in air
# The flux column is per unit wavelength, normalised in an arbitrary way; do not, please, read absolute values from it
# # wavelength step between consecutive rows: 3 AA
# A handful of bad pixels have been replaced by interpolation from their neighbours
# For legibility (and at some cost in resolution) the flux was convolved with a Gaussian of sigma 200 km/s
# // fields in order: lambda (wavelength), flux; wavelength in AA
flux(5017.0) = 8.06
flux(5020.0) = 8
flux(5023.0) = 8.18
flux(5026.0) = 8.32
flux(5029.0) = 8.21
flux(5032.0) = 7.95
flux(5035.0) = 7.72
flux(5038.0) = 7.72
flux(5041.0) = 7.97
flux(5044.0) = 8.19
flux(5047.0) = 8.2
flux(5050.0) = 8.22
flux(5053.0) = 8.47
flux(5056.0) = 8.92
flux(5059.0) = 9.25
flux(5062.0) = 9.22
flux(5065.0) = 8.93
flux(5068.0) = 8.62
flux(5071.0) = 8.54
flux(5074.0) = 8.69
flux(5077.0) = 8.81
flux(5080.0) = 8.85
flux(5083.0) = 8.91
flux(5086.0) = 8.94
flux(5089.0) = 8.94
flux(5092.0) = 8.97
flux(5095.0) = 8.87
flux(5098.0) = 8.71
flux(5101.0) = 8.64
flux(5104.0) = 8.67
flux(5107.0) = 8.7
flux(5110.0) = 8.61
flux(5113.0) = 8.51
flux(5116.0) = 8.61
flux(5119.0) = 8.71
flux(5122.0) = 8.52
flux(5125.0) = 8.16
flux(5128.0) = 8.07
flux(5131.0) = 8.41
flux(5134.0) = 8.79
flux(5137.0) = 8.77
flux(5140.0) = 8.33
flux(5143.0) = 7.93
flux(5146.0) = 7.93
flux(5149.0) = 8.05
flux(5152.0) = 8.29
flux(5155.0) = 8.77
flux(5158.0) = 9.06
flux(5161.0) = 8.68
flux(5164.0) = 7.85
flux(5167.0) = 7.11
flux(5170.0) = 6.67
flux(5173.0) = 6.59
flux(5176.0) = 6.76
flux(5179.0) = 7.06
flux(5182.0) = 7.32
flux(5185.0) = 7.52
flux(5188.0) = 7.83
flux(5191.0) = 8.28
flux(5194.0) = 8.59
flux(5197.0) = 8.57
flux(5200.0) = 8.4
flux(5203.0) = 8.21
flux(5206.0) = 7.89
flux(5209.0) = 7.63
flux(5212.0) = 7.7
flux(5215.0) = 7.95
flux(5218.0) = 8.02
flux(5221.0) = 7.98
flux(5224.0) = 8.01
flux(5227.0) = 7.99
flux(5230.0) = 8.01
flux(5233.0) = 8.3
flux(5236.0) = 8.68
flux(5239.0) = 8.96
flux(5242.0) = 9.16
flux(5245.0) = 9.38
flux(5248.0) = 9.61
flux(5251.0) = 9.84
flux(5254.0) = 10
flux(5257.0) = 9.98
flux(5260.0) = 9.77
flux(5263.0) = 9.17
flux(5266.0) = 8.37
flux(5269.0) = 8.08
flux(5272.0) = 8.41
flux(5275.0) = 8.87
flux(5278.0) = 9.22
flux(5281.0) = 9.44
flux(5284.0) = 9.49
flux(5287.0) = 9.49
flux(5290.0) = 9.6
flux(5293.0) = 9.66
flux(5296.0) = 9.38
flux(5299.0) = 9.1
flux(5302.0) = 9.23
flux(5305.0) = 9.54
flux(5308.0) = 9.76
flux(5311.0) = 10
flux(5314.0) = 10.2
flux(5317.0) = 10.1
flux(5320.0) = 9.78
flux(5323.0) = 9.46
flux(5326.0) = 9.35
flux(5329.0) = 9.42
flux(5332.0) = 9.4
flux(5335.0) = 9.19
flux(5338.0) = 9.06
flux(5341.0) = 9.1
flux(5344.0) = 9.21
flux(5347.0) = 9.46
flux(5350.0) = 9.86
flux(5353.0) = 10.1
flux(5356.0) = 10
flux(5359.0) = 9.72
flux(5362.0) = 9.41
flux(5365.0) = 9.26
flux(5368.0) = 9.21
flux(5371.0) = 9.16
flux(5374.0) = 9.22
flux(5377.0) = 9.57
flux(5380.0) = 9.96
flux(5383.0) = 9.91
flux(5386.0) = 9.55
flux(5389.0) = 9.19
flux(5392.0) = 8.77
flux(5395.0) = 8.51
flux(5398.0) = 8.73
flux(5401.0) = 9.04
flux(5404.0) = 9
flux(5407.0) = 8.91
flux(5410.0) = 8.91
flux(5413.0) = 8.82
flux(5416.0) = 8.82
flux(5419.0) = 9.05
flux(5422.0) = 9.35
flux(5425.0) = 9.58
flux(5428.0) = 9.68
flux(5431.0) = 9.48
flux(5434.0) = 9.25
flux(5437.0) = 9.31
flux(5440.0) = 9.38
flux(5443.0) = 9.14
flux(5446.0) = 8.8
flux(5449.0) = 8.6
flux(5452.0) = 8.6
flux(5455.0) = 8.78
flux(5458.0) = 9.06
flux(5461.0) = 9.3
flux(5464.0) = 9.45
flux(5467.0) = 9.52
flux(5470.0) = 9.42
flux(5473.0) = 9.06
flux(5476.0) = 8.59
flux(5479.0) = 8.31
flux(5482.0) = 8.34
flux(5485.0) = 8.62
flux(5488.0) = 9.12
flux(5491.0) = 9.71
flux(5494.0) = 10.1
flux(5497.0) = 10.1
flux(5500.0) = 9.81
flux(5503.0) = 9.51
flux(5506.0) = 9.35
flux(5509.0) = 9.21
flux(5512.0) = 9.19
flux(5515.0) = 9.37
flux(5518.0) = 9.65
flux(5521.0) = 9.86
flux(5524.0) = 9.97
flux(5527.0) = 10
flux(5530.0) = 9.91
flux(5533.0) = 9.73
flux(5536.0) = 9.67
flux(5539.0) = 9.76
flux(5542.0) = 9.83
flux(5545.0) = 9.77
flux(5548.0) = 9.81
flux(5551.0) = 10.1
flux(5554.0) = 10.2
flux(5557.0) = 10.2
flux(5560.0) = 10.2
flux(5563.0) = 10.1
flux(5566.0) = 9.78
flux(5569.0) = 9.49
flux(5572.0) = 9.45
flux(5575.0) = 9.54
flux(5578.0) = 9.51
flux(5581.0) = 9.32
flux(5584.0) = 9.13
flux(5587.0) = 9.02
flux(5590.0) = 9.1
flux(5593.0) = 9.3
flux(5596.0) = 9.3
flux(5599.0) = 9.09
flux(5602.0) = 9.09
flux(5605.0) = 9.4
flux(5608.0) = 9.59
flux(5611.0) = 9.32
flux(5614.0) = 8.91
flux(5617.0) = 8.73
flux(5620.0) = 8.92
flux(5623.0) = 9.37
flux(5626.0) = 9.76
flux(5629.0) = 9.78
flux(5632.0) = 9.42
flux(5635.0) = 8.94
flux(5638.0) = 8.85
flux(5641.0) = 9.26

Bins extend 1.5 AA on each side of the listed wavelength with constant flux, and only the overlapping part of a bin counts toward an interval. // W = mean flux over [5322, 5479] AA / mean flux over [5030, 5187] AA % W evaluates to 1.1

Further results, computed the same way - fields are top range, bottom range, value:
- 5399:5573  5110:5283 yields 1.12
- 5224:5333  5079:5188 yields 1.12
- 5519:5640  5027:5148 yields 1.12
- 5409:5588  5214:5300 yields 1.05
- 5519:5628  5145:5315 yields 1.11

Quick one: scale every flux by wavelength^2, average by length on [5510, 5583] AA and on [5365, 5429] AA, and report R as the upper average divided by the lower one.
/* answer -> 1.1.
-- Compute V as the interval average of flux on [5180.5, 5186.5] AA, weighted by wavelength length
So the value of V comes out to 7.42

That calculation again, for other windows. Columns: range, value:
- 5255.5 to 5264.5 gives 9.64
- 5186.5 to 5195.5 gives 8.23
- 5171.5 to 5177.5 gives 6.67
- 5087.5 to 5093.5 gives 8.96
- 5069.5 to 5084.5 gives 8.76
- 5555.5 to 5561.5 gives 10.2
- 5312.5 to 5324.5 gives 9.88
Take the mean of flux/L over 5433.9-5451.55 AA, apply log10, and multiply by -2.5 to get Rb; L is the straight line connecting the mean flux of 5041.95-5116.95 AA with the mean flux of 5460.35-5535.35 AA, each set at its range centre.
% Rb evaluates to 0.03 mag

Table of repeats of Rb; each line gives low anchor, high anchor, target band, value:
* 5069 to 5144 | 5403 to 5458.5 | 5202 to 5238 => 0.10 mag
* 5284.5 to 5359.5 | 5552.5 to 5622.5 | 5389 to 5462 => 0.06 mag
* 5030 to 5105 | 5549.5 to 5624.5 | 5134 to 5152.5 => 0.06 mag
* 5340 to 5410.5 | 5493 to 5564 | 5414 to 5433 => 0.02 mag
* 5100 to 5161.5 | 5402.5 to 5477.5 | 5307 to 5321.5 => -0.13 mag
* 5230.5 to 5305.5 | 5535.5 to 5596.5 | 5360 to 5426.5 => 0.02 mag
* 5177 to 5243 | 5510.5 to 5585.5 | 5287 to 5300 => -0.12 mag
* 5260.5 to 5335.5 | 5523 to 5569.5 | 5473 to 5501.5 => 0.07 mag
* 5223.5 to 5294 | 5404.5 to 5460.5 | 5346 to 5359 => -0.09 mag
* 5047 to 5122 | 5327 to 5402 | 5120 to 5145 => 0.06 mag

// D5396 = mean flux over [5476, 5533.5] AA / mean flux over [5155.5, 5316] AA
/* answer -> 1.10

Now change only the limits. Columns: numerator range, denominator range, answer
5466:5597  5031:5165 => 1.12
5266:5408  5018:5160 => 1.10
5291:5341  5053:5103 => 1.08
